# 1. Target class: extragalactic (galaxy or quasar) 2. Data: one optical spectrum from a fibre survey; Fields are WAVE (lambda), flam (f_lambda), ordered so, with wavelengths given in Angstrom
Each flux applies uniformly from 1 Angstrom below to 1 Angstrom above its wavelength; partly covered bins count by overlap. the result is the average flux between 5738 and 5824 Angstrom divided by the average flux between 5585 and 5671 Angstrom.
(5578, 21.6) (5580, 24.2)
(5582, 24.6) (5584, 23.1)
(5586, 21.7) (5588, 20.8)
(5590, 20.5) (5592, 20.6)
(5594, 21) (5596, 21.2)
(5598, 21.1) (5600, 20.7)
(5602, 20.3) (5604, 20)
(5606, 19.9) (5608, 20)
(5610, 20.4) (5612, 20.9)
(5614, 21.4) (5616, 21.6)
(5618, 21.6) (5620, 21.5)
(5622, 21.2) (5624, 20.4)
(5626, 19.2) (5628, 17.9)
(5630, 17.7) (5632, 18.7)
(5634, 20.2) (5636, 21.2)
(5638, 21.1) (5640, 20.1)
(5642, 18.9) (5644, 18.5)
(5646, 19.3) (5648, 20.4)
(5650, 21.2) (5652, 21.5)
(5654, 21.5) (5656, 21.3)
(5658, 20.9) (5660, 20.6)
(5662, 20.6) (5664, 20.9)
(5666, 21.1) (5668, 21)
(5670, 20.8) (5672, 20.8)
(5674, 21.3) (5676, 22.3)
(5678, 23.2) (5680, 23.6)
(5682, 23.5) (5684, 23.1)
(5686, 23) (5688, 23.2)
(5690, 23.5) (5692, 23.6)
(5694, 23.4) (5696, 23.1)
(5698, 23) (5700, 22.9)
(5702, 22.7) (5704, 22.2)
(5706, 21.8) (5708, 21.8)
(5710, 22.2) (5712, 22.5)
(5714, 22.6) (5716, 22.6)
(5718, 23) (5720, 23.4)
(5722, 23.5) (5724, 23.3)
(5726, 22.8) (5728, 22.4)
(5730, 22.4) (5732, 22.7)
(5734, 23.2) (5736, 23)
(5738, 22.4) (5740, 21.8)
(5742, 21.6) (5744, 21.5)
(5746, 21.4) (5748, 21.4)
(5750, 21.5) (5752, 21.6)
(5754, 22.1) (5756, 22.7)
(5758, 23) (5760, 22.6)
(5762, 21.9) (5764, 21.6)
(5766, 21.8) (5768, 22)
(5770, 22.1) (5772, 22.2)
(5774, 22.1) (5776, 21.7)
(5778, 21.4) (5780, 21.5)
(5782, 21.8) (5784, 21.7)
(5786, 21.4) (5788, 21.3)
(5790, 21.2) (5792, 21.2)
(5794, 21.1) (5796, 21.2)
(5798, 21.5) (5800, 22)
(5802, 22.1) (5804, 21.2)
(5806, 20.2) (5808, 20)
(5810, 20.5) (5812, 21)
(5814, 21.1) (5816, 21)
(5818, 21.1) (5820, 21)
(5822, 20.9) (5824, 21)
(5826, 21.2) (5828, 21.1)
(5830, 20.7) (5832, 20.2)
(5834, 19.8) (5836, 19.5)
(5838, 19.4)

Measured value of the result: 1.05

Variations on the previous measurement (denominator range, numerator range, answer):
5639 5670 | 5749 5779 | 1.07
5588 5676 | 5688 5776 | 1.09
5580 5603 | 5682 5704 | 1.07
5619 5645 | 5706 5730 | 1.15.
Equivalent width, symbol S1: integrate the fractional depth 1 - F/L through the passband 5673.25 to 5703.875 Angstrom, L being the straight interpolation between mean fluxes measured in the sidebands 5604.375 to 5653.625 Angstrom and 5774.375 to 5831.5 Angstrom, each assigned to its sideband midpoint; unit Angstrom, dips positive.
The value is -3.68 Angstrom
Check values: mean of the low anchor 20.2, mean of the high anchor 21.2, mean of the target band 23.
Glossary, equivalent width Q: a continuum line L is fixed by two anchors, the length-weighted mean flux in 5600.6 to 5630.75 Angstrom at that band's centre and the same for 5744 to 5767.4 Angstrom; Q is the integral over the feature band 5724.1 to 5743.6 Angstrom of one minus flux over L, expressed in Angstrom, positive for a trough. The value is -0.7 Angstrom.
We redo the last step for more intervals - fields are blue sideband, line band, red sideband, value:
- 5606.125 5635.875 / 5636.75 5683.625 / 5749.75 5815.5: -1.23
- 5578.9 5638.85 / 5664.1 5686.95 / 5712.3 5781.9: -0.62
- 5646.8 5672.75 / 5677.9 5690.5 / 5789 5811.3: -1.39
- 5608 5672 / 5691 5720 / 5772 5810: -2.58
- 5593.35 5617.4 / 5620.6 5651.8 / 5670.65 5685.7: 2.44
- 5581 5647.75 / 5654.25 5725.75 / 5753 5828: -4.80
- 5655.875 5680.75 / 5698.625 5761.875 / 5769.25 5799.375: -2.70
